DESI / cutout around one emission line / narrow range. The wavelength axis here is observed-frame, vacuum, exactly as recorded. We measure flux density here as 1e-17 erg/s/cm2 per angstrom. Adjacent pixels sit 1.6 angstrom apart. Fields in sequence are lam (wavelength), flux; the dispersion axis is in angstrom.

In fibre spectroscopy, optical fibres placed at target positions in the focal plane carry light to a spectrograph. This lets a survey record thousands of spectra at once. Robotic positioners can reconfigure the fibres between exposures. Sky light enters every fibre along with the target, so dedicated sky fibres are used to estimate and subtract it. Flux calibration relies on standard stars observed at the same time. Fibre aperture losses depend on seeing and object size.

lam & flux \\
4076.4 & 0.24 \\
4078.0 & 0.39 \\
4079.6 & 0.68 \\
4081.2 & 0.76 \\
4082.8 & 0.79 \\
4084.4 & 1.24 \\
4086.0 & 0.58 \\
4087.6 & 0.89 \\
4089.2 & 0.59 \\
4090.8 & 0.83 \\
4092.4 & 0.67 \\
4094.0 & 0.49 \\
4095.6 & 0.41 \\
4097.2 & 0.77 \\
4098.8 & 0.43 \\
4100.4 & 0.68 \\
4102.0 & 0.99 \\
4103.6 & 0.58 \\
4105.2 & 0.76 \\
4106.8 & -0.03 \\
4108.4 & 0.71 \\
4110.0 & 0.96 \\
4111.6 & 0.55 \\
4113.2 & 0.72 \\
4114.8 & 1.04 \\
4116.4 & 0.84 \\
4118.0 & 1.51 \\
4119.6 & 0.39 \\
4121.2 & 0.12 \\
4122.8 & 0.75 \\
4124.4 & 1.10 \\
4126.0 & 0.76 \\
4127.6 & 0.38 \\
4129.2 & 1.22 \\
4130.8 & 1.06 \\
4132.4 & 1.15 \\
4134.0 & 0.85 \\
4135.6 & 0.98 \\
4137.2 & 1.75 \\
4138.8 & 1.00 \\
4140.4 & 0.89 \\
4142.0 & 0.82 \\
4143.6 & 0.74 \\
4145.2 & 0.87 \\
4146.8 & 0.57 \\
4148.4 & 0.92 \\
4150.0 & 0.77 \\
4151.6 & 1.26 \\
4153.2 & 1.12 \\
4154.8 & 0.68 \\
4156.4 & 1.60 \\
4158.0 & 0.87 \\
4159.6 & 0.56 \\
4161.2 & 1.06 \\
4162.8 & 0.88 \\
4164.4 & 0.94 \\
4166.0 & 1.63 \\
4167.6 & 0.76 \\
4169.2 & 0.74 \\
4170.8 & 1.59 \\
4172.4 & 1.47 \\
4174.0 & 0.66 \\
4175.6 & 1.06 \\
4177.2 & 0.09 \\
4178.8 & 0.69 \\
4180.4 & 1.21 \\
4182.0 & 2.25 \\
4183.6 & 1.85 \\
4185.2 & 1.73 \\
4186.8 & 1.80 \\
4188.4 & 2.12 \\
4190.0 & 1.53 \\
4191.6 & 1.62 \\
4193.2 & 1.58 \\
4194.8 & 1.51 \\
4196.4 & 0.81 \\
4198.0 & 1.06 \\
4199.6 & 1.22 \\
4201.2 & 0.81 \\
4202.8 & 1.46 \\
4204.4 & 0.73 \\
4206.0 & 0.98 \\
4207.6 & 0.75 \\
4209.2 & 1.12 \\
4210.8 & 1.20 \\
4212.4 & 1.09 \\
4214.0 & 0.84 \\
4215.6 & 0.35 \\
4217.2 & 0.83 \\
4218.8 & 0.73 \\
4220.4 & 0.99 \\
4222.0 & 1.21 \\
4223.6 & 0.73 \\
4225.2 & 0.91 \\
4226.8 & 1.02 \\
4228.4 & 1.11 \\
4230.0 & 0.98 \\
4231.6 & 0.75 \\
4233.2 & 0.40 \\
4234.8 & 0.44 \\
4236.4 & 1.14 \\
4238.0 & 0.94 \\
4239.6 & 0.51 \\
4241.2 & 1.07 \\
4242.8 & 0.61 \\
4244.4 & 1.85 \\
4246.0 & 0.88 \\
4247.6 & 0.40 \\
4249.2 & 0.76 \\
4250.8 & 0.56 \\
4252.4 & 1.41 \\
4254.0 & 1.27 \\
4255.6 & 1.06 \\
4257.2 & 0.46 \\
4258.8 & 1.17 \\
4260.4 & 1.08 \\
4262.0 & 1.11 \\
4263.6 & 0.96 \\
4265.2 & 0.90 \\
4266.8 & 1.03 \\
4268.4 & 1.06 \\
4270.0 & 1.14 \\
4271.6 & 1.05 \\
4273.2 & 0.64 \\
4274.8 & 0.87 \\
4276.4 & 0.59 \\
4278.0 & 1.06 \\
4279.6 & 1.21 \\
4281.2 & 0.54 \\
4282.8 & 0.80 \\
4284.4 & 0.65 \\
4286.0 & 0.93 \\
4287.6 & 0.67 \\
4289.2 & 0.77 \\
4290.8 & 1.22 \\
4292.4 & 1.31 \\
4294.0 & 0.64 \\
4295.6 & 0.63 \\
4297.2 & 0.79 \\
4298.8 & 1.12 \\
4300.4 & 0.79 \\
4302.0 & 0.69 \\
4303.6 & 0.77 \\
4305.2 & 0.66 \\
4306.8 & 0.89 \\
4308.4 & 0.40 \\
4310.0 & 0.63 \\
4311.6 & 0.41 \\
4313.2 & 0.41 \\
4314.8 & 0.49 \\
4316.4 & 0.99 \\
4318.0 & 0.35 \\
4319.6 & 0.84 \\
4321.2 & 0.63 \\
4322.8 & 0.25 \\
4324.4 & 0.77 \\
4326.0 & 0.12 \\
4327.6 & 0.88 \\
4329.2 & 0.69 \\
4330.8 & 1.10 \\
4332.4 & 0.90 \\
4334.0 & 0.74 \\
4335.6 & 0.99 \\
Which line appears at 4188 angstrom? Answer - Lyman alpha 1216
